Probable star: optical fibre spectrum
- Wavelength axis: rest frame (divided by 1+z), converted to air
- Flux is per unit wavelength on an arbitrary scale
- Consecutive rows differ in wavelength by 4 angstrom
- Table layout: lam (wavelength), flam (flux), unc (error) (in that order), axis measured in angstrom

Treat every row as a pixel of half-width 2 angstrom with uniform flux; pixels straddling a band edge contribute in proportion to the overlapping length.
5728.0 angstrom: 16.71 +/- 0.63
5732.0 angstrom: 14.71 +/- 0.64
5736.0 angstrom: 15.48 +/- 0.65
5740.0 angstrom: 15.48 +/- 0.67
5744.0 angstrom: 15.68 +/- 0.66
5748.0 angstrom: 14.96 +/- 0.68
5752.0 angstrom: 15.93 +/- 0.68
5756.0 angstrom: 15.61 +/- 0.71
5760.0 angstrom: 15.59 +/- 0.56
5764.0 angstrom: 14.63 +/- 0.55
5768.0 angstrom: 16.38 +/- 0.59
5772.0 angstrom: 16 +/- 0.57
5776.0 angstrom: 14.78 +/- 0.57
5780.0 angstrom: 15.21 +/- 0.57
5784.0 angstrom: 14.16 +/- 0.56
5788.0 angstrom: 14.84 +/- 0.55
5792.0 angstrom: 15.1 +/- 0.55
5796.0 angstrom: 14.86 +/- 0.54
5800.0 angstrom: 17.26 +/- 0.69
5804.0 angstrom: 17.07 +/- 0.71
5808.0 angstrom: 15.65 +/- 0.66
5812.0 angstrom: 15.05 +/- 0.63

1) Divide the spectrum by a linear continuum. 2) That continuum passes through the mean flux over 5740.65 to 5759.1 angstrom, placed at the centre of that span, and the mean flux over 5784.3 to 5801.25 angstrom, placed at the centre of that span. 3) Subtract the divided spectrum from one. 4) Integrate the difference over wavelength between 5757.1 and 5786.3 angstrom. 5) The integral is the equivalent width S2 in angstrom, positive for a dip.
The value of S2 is 0.3 angstrom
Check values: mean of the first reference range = 15.5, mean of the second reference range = 15.3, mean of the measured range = 15.3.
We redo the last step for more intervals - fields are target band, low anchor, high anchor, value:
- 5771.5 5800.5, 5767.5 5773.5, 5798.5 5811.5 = 2.1 angstrom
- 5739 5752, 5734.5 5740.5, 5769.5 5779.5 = 0.0 angstrom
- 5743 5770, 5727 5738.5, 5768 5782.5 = -0.1 angstrom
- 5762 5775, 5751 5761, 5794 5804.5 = 0.2 angstrom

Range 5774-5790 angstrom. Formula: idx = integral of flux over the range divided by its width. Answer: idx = 14.7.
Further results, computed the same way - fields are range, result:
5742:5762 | 15.6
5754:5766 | 15.3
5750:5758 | 15.8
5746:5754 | 15.4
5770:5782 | 15.3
